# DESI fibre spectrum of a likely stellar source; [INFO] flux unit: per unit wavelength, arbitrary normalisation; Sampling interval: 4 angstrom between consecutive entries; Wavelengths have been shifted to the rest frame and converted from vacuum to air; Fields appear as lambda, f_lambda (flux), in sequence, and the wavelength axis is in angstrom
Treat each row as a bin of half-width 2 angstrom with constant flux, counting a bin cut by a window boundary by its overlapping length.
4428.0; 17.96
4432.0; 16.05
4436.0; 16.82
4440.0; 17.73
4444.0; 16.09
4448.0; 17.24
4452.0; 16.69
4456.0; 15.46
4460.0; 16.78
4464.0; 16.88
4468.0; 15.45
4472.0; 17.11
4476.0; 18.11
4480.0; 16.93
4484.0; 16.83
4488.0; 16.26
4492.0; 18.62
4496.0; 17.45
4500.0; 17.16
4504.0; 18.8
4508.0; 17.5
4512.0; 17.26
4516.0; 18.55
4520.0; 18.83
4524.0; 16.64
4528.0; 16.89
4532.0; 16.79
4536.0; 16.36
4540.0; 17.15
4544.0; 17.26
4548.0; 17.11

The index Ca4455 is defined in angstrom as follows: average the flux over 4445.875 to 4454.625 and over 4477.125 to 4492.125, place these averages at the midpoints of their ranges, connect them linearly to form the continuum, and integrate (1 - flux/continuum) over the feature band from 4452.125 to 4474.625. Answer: 0.7 angstrom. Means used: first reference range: 16.8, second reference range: 17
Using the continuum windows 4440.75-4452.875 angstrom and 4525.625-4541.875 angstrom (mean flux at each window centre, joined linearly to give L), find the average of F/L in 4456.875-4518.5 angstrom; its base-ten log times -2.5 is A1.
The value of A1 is -0.03 mag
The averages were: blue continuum 16.8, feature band 17.3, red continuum 16.8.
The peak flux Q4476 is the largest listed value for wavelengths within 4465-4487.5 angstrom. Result 18.11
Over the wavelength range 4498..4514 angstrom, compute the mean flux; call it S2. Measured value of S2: 17.7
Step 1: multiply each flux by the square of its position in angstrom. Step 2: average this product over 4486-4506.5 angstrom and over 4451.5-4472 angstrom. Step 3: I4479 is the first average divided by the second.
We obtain 1.10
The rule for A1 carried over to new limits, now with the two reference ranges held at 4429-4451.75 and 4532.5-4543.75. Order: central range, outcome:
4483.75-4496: -0.03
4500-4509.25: -0.07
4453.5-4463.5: 0.04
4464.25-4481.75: 0.00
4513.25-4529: -0.06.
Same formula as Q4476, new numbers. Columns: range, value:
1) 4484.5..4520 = 18.83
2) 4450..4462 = 16.78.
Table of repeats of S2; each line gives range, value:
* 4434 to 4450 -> 17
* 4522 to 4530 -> 16.8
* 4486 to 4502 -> 17.4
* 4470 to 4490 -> 17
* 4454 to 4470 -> 16.1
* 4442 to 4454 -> 16.7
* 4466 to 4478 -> 16.9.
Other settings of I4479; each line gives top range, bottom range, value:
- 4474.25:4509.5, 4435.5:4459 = 1.07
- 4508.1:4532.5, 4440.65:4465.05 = 1.09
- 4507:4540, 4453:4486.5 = 1.06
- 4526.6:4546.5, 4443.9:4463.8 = 1.06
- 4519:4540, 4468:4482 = 1.02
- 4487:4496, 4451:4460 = 1.10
